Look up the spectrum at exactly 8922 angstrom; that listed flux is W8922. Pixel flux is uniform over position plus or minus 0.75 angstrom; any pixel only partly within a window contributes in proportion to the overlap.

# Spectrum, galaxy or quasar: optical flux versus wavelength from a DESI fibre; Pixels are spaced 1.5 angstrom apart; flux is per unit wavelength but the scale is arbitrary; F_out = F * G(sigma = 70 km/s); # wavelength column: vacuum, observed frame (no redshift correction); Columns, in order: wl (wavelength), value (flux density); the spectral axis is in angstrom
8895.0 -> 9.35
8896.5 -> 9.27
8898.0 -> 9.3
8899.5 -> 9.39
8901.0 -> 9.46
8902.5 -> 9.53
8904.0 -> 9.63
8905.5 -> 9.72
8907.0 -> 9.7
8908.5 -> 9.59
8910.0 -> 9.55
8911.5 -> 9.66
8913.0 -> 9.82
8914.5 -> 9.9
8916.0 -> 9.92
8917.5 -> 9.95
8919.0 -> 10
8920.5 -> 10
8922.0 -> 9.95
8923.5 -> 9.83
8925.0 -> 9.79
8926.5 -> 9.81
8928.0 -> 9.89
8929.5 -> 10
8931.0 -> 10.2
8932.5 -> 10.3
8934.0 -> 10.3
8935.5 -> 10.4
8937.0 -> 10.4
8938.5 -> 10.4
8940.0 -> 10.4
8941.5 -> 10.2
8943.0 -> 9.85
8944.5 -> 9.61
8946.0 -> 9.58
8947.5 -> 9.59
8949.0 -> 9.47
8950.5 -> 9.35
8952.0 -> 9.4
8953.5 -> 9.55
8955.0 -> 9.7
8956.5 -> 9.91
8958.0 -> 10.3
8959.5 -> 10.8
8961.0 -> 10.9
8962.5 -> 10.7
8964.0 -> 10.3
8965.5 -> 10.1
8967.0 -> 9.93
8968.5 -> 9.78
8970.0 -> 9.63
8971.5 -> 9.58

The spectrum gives 9.95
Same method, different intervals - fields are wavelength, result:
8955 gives 9.7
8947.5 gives 9.59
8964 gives 10.3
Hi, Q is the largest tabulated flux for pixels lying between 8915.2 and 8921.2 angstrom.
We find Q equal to 10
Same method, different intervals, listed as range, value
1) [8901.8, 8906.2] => 9.72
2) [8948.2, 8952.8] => 9.47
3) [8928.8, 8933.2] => 10.3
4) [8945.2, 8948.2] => 9.59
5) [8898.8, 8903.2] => 9.53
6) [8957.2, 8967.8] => 10.9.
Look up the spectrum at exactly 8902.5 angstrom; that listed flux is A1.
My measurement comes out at 9.53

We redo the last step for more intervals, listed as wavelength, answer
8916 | 9.92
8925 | 9.79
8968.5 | 9.78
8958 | 10.3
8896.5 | 9.27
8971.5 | 9.58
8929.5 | 10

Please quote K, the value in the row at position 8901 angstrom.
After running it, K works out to 9.46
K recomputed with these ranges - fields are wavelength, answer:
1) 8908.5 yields 9.59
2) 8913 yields 9.82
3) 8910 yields 9.55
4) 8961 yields 10.9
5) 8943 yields 9.85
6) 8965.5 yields 10.1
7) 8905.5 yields 9.72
